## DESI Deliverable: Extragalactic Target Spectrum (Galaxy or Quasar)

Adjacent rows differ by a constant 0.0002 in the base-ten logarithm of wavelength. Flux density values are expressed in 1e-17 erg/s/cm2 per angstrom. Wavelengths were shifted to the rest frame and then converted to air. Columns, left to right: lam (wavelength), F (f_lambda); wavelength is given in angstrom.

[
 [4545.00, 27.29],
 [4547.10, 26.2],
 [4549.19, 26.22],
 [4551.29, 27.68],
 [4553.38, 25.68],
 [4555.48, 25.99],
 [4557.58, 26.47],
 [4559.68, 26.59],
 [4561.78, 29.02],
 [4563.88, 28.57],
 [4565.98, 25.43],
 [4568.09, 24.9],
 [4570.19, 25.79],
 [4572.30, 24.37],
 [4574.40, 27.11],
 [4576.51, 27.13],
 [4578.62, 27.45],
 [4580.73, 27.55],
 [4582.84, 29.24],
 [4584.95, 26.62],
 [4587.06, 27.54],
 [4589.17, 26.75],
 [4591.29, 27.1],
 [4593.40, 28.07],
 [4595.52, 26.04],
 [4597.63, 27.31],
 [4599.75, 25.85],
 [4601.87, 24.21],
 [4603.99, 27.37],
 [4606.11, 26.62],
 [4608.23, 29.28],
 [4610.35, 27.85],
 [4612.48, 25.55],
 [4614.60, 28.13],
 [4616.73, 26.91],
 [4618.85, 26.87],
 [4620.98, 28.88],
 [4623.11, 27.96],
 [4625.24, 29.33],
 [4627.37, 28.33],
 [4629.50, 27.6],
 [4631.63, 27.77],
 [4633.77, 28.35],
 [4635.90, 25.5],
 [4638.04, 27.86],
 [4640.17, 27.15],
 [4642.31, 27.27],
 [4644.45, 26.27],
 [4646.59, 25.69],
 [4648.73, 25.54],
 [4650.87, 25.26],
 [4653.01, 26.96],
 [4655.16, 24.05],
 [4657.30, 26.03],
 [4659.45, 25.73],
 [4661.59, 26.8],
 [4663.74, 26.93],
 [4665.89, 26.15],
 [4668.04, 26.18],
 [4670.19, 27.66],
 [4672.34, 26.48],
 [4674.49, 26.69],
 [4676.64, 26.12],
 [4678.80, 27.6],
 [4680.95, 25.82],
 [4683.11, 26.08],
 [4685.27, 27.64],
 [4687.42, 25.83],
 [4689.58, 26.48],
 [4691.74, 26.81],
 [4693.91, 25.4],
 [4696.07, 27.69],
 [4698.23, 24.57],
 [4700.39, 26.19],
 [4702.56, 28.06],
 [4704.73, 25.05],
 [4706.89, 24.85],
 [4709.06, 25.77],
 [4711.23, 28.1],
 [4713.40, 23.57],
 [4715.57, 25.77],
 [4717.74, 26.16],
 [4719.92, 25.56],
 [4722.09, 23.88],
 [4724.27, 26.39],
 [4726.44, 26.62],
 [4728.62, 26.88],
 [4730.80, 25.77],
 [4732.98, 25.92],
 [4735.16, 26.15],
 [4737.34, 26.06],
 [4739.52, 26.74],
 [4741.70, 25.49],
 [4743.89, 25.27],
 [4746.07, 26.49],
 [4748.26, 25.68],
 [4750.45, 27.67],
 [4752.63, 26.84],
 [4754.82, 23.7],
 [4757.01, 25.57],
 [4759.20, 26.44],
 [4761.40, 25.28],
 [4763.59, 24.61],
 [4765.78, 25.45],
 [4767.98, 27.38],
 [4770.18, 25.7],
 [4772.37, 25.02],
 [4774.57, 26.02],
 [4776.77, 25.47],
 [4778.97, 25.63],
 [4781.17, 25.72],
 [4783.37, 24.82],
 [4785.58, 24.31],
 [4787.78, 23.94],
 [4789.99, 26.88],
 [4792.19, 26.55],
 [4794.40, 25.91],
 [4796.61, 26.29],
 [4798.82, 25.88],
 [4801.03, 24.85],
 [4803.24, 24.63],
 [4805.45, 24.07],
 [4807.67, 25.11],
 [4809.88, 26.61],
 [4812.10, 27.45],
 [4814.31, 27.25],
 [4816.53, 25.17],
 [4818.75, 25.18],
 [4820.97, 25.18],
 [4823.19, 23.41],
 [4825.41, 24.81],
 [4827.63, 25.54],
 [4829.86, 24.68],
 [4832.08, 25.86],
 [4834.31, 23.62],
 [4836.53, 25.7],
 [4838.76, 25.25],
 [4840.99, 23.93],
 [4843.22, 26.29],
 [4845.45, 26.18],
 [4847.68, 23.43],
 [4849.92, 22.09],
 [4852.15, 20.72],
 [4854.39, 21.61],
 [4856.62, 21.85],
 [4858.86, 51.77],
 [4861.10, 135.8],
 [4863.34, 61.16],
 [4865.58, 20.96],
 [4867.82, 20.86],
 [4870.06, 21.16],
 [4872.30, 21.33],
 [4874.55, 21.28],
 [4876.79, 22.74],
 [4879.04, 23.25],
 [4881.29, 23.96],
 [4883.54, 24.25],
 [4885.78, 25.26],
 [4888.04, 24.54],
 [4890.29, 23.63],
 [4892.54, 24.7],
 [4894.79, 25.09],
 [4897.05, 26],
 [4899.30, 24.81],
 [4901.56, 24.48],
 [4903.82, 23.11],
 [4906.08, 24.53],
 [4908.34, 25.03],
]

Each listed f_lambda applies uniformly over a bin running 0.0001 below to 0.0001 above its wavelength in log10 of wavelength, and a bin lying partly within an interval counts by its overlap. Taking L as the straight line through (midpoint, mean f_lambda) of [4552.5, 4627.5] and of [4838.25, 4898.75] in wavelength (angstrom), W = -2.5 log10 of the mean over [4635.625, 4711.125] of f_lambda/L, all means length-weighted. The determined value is 0.06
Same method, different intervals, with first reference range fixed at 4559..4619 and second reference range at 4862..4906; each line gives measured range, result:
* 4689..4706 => 0.013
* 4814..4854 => 0.065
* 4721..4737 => 0.021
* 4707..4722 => 0.037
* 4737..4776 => 0.021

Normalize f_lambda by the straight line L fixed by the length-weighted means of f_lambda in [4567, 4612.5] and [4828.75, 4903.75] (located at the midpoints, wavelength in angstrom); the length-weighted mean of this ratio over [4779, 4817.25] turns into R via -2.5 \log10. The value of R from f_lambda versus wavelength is 0.11 mag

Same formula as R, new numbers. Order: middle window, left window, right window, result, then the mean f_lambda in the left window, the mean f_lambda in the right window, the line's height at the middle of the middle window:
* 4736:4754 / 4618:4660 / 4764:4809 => -0.02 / 26.9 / 25.5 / 25.9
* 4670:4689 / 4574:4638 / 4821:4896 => 0.05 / 27.4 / 28.9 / 27.8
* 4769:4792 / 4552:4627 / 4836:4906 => 0.12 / 27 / 29.2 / 28.5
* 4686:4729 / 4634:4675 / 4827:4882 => 0.06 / 26.4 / 30.5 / 27.5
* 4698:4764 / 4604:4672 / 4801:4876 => 0.09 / 27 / 29.3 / 28.1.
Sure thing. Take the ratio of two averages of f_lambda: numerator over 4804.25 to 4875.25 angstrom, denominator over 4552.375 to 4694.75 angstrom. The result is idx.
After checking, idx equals 1.1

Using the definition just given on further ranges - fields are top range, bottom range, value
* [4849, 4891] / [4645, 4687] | 1.22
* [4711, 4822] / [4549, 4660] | 0.96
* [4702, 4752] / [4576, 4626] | 0.95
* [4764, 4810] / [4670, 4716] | 0.97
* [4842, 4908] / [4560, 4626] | 1.09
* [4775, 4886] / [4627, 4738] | 1.06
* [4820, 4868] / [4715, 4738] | 1.24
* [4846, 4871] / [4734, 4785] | 1.48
